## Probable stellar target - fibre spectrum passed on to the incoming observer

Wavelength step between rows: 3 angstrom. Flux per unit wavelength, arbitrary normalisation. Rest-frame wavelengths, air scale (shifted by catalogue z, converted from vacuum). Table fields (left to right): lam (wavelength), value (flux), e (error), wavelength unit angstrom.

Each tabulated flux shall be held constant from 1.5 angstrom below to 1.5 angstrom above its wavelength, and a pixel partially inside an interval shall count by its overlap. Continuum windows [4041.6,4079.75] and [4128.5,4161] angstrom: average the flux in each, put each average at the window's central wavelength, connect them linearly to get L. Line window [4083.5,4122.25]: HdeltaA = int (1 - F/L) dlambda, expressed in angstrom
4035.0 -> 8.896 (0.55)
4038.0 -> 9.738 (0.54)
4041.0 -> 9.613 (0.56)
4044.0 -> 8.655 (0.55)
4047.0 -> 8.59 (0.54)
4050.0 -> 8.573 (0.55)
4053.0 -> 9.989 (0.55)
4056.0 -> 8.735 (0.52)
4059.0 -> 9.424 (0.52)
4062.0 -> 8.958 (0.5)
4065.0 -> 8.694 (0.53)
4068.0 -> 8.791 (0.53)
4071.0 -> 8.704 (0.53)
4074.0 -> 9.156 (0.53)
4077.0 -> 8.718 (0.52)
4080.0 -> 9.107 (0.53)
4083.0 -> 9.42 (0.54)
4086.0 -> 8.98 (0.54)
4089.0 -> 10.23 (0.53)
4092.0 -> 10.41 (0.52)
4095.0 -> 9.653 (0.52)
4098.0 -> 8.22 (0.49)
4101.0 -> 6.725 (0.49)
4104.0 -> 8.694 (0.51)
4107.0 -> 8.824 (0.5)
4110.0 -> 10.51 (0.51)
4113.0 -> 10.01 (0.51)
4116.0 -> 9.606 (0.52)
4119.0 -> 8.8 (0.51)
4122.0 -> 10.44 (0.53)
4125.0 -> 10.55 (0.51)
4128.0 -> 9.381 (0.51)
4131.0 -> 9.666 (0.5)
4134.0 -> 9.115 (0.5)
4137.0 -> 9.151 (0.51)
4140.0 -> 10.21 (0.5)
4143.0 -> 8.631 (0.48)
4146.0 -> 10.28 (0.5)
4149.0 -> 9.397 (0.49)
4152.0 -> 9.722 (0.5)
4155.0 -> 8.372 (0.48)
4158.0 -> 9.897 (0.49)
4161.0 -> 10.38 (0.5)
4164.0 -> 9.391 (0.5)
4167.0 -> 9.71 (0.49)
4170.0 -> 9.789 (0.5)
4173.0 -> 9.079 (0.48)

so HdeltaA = -0.3 angstrom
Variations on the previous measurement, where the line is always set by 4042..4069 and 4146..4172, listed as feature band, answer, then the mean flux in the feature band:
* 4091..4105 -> 0.8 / 8.68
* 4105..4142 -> -1.1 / 9.66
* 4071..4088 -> 0.0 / 9.08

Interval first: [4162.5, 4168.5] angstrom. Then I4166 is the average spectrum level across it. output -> 9.55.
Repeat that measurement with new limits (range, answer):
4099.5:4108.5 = 8.08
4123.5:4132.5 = 9.87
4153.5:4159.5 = 9.13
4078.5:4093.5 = 9.63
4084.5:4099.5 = 9.5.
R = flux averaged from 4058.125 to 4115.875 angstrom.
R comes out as 9.13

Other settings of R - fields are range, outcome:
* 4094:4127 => 9.27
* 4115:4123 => 9.56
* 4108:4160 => 9.63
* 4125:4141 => 9.58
